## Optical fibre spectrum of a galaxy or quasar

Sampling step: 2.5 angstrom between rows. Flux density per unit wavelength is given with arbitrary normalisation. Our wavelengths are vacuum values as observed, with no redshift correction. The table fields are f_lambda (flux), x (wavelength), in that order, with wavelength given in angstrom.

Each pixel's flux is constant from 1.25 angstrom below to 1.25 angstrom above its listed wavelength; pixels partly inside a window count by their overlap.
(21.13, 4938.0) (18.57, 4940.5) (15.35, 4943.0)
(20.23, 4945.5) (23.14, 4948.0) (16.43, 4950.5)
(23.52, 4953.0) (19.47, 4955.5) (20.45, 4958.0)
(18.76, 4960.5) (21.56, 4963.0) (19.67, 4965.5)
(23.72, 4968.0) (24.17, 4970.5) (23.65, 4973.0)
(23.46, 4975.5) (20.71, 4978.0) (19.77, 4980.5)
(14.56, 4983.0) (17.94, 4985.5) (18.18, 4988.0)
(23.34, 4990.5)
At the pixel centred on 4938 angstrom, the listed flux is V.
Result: 21.13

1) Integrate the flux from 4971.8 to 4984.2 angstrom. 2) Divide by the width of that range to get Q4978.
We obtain 20.4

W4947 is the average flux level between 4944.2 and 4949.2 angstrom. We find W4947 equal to 21.6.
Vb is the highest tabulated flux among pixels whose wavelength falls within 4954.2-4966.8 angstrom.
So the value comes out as 21.56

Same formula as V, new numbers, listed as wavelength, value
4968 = 23.72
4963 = 21.56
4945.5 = 20.23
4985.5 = 17.94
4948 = 23.14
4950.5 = 16.43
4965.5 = 19.67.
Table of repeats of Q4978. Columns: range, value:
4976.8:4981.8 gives 20.2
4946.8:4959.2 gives 20.6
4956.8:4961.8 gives 19.6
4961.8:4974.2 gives 22.6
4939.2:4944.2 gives 17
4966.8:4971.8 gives 23.9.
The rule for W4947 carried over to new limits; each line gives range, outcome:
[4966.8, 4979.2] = 23.1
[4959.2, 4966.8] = 20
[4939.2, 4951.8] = 18.8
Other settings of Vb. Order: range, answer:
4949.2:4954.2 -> 23.52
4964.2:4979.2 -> 24.17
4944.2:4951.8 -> 23.14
